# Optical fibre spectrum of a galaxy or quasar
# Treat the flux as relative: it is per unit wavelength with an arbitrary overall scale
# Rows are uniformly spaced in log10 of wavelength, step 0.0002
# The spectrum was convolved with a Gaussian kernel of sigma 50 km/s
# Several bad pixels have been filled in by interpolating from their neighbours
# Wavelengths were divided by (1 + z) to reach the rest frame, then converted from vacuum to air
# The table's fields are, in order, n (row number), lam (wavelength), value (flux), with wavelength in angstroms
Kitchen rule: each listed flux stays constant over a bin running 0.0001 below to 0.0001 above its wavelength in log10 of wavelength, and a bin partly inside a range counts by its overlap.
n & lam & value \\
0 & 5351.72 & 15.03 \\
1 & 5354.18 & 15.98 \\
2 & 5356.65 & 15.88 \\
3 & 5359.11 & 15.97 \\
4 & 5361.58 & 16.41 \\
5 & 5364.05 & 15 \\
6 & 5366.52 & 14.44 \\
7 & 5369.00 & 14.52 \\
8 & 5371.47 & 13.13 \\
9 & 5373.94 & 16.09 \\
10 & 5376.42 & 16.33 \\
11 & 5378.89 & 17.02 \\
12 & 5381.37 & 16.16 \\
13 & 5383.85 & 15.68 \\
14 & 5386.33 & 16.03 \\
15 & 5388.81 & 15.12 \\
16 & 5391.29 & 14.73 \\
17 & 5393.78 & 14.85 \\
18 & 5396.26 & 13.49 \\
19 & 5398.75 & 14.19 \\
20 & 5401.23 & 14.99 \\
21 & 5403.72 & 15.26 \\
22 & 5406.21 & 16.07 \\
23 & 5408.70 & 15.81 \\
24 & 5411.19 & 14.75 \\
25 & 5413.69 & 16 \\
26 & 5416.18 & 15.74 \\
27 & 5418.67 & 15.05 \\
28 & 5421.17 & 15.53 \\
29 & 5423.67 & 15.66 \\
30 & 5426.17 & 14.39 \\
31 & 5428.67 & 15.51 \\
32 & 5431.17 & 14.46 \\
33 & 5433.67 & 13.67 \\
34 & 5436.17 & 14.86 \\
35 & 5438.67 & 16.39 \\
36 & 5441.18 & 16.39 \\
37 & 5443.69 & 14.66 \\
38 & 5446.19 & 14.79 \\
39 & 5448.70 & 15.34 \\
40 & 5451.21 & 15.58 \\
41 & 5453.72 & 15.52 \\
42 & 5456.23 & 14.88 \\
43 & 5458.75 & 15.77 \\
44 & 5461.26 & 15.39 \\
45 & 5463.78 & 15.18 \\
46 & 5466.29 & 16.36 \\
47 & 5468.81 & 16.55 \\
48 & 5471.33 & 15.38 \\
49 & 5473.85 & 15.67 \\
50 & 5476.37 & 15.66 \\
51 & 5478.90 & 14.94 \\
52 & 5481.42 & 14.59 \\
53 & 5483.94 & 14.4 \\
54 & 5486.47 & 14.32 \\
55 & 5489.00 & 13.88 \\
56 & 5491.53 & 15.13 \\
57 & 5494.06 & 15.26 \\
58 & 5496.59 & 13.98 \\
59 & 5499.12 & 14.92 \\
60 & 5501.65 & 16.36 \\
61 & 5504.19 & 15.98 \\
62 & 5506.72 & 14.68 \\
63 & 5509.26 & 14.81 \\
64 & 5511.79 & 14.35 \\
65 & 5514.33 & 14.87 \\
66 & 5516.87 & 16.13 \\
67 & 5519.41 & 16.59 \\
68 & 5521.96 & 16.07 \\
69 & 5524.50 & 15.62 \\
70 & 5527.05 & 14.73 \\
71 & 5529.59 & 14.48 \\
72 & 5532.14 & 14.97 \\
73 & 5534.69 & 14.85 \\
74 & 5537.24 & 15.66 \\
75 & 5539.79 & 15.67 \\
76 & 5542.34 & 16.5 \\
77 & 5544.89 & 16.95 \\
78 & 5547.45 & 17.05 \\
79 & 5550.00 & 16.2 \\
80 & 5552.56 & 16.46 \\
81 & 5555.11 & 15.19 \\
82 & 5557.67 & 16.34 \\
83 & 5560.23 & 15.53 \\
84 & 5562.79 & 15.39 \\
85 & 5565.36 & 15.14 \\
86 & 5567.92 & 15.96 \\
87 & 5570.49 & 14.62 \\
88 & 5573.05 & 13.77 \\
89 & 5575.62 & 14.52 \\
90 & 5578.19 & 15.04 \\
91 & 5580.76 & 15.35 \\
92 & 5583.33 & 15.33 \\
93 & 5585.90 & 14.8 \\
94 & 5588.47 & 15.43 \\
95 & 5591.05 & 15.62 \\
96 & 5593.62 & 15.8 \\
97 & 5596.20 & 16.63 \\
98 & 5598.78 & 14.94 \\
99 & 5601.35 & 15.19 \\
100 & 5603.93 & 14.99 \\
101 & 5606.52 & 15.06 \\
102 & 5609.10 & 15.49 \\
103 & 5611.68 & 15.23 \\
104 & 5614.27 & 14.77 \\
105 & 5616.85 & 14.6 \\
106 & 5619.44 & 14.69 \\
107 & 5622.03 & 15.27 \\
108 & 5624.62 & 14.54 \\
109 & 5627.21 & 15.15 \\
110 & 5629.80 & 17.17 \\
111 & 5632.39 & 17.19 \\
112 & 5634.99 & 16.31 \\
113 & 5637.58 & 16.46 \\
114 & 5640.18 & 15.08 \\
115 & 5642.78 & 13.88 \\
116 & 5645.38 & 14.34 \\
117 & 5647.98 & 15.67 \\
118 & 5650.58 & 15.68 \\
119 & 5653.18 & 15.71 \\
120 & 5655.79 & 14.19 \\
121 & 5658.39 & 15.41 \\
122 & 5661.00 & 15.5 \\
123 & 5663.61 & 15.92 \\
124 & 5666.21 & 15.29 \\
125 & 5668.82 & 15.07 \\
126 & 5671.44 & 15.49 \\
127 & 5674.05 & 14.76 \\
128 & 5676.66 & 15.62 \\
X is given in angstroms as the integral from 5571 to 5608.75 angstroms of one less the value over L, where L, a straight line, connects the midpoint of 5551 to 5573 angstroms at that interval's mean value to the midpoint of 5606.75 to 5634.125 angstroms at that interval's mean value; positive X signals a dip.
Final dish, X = 0.7 angstroms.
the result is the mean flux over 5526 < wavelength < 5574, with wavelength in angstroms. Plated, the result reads 15.6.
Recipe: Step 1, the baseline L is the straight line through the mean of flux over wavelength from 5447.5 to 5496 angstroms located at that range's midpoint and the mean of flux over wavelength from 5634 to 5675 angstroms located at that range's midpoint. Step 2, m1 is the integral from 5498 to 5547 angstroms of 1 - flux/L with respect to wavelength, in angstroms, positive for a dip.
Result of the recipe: -0.8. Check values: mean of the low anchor 15.2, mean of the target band 15.5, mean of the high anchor 15.3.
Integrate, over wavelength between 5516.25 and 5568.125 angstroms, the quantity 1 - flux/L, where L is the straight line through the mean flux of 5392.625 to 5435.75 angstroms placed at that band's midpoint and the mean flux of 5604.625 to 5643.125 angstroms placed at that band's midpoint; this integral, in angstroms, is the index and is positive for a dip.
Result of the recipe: -1.73 angstroms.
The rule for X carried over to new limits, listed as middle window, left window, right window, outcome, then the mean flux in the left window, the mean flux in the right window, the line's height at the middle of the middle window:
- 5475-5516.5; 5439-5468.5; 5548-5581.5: 1.47 angstroms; 15.5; 15.4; 15.5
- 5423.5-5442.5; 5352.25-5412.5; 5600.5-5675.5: 0.23 angstroms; 15.3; 15.3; 15.3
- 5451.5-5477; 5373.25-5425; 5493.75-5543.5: -0.42 angstroms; 15.4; 15.3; 15.4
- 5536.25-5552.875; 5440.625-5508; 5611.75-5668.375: -1.17 angstroms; 15.2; 15.4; 15.3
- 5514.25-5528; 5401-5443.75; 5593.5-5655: -0.37 angstroms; 15.3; 15.4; 15.3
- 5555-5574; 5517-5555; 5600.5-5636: 0.50 angstroms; 15.8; 15.4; 15.7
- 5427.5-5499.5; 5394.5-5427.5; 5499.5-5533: 0.43 angstroms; 15.1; 15.4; 15.2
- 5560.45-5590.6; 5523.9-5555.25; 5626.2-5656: 1.22 angstroms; 15.7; 15.6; 15.7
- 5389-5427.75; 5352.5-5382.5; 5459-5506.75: 0.85 angstroms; 15.6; 15.2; 15.4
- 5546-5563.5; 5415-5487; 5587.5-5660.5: -0.82 angstroms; 15.3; 15.4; 15.3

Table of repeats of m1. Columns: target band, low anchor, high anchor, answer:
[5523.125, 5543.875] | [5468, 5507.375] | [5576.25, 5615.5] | -0.2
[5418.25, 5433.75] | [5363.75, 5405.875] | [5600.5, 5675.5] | 0.2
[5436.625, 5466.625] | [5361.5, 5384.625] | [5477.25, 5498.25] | -1.3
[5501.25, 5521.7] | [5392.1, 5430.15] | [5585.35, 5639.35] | -0.2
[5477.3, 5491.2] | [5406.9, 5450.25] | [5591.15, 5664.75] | 0.7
